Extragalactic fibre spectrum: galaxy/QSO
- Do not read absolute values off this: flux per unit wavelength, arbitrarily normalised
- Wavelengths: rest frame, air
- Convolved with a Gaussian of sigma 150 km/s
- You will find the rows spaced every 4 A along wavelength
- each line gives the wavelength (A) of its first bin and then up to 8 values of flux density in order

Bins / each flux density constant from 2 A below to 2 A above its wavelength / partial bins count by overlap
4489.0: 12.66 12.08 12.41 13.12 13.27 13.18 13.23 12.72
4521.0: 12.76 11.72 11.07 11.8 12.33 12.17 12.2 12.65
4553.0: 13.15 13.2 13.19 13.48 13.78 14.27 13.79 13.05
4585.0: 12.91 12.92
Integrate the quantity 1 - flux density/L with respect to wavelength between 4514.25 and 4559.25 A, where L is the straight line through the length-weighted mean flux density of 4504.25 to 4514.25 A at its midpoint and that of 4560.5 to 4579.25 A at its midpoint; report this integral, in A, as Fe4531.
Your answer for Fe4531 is 3.7 A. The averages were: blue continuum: 13.2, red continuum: 13.7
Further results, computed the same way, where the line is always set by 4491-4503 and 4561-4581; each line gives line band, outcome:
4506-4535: 1.1 A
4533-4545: 0.9 A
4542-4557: 0.7 A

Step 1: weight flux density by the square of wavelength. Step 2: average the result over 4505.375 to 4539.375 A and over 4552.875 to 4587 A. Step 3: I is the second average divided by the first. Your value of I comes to 1.11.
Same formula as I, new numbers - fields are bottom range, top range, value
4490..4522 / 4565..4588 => 1.09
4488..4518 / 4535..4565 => 1.01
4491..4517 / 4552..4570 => 1.06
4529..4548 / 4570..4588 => 1.14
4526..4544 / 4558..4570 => 1.15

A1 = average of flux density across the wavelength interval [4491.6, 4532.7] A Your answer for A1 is 12.5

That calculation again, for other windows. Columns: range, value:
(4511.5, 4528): 12.5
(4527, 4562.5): 12.4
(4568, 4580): 13.9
